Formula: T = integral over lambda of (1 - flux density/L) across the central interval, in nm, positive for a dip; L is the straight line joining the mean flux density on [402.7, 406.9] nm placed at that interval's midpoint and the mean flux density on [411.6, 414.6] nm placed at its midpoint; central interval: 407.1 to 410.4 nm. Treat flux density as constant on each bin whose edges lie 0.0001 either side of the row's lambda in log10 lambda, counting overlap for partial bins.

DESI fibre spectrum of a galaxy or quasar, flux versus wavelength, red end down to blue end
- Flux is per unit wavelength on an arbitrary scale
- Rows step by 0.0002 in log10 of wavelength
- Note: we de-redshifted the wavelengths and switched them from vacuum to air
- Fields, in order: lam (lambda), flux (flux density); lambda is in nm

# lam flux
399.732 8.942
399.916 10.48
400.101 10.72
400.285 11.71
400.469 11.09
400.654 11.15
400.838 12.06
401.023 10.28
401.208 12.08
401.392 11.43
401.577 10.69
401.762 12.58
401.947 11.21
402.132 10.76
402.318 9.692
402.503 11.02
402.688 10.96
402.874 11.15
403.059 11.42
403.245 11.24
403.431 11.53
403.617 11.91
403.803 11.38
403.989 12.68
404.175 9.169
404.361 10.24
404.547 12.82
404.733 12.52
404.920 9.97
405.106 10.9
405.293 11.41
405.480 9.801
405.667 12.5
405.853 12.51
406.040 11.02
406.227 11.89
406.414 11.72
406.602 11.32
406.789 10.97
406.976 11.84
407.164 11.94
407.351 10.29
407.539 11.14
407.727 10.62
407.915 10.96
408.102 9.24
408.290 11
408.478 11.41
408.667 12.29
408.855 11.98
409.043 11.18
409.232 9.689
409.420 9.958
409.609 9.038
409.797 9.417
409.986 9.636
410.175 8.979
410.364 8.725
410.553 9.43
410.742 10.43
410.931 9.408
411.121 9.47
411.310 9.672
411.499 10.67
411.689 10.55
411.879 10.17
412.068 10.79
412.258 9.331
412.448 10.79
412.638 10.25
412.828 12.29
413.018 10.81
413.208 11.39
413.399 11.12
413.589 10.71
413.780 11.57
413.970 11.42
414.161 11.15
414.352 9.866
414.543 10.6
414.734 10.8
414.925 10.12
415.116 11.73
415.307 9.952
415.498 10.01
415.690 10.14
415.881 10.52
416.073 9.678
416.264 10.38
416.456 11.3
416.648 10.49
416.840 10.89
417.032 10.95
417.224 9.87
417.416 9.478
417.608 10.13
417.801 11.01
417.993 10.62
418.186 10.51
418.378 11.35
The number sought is 0.20 nm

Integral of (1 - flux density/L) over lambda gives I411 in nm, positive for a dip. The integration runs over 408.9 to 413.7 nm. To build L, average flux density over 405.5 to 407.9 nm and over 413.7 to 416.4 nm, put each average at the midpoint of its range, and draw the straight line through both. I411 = 0.33 nm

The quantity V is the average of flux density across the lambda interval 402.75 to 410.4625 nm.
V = 11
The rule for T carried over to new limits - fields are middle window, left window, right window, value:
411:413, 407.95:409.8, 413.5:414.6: 0.07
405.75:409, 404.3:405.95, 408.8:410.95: -0.20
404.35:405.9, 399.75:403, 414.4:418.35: -0.07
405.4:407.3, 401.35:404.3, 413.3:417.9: -0.09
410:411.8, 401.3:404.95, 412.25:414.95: 0.21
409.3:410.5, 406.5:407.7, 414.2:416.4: 0.18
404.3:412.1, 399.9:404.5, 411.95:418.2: 0.16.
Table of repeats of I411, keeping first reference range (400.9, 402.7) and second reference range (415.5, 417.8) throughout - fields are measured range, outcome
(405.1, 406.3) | -0.062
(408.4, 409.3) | -0.051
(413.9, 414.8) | -0.024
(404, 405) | -0.013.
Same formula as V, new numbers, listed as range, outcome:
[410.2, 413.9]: 10.4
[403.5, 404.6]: 11.3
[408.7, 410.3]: 10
